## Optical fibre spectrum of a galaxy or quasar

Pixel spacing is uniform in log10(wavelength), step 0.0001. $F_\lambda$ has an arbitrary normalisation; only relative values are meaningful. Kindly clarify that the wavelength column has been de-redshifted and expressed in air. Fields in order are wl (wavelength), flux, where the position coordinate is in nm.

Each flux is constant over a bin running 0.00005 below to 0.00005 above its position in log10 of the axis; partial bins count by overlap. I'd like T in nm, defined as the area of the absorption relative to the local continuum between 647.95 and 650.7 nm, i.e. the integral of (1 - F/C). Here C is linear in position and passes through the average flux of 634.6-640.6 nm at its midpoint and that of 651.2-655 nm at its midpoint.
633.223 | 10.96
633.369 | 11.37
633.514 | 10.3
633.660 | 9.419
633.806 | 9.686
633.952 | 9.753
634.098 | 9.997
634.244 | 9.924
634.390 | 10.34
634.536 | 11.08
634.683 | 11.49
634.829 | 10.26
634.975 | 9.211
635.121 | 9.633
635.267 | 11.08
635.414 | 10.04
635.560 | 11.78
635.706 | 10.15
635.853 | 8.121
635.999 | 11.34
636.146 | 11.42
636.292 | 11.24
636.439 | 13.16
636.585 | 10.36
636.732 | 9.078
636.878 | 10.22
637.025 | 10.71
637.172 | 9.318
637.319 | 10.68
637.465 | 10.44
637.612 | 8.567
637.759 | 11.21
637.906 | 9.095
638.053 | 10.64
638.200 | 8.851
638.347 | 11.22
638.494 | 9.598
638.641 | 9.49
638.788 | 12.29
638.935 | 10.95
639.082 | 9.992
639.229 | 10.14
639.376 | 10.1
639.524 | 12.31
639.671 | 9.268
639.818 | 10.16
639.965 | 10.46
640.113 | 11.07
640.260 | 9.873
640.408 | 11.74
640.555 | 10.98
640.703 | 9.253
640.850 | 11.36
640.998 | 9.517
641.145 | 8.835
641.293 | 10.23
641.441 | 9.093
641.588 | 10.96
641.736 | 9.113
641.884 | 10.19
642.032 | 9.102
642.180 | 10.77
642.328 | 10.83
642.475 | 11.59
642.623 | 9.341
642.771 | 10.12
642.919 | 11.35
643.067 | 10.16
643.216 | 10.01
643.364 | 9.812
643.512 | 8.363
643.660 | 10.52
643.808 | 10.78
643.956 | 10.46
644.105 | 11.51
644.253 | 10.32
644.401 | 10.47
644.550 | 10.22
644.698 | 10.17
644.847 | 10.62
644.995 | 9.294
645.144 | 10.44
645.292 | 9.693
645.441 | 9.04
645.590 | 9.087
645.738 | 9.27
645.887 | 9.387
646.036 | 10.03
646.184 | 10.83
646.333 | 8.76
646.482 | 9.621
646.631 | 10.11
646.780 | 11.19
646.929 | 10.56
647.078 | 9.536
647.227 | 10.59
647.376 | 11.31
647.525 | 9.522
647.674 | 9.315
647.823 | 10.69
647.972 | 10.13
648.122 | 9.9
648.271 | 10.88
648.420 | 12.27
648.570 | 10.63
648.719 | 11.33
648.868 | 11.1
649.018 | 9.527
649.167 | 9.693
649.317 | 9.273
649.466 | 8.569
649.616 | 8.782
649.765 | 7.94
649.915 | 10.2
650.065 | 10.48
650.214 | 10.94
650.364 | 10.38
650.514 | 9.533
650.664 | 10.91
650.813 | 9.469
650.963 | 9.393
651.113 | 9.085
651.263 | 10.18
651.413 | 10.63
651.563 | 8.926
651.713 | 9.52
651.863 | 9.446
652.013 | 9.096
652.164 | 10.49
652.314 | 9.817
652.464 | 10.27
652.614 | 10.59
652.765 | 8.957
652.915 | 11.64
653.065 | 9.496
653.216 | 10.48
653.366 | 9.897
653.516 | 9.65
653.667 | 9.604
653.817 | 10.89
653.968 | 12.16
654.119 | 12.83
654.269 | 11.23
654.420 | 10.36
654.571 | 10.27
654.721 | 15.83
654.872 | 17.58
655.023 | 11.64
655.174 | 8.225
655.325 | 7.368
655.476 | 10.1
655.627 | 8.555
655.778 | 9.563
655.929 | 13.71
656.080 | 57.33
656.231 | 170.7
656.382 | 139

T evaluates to 0.153 nm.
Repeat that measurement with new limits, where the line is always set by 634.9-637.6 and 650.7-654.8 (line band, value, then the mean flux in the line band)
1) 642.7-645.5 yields 0.058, 10.2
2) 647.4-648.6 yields -0.006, 10.4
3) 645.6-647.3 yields 0.072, 9.96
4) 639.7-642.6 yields 0.045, 10.2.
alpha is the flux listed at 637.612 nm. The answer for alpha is 8.567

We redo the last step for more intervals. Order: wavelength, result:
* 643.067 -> 10.16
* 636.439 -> 13.16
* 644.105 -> 11.51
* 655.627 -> 8.555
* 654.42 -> 10.36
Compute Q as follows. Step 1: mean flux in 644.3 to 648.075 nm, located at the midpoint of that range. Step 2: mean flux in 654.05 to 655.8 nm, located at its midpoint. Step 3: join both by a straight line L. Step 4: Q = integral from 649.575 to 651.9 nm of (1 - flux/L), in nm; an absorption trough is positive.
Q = 0.19 nm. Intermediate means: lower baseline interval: 10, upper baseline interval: 11.2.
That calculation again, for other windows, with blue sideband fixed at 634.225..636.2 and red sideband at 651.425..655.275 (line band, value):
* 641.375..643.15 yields 0.054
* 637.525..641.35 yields 0.078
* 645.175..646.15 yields 0.099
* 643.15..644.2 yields 0.035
